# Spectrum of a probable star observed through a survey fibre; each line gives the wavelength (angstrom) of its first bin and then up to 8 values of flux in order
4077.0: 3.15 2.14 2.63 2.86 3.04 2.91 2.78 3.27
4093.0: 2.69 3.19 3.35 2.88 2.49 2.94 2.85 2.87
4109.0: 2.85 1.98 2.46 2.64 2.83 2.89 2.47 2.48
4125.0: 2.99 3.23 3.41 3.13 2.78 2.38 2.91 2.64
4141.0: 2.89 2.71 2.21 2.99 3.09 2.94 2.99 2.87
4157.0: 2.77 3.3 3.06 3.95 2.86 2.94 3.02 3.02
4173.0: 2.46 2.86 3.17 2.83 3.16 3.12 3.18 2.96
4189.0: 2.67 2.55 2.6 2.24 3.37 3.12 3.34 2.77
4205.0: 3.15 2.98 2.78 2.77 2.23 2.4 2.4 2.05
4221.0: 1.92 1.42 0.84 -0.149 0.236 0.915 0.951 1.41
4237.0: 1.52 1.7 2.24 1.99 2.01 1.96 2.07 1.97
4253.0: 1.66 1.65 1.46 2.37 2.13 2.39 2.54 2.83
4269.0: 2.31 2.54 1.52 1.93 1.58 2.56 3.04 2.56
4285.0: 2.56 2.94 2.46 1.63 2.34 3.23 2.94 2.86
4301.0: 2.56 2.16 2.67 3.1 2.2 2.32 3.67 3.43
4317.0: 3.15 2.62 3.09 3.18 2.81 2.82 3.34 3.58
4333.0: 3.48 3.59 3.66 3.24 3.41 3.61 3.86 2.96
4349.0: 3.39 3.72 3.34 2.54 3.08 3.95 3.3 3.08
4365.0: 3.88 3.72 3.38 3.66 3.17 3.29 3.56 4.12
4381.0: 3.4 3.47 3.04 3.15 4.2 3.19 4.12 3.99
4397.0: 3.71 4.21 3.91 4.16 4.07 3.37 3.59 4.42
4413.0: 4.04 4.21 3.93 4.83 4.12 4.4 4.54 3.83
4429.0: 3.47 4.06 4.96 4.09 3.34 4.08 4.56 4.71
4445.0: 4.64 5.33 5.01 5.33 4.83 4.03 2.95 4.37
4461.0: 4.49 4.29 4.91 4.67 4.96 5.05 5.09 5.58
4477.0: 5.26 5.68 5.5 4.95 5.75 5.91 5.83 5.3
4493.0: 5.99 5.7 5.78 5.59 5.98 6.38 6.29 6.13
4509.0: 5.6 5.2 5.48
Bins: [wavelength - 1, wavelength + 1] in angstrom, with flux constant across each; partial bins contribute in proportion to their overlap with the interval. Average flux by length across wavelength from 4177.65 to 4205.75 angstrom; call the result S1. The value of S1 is 2.93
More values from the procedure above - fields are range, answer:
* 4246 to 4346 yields 2.67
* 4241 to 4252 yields 2.02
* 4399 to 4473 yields 4.33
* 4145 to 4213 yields 2.94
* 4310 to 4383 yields 3.35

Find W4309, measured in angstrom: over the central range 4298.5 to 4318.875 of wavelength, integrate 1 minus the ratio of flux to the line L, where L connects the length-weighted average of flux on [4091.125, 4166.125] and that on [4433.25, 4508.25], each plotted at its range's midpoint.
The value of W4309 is 6.2 angstrom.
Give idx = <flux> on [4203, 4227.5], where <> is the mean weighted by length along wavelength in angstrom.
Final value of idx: 2.14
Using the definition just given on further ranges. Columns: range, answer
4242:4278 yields 2.05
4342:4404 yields 3.55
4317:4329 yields 2.96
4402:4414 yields 3.94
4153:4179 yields 3.01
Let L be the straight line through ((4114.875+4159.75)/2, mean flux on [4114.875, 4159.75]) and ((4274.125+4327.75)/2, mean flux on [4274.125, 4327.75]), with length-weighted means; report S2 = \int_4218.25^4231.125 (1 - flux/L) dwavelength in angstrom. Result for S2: 8.1 angstrom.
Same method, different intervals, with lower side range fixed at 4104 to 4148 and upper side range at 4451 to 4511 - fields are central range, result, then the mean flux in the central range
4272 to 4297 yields 9.6 angstrom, 2.39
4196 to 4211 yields 1.1 angstrom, 3.05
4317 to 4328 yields 3.2 angstrom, 2.93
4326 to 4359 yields 7.1 angstrom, 3.37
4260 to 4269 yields 3.1 angstrom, 2.45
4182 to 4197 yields 1.9 angstrom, 2.8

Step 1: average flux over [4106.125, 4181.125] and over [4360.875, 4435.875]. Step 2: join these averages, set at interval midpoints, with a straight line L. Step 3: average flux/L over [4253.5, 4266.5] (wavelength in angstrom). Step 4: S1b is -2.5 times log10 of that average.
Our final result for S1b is 0.494 mag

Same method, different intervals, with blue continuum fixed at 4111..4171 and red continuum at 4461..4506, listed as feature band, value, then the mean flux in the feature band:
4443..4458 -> 0.13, 4.6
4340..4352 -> 0.26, 3.49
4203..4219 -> 0.27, 2.64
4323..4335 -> 0.31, 3.24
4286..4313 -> 0.48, 2.61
